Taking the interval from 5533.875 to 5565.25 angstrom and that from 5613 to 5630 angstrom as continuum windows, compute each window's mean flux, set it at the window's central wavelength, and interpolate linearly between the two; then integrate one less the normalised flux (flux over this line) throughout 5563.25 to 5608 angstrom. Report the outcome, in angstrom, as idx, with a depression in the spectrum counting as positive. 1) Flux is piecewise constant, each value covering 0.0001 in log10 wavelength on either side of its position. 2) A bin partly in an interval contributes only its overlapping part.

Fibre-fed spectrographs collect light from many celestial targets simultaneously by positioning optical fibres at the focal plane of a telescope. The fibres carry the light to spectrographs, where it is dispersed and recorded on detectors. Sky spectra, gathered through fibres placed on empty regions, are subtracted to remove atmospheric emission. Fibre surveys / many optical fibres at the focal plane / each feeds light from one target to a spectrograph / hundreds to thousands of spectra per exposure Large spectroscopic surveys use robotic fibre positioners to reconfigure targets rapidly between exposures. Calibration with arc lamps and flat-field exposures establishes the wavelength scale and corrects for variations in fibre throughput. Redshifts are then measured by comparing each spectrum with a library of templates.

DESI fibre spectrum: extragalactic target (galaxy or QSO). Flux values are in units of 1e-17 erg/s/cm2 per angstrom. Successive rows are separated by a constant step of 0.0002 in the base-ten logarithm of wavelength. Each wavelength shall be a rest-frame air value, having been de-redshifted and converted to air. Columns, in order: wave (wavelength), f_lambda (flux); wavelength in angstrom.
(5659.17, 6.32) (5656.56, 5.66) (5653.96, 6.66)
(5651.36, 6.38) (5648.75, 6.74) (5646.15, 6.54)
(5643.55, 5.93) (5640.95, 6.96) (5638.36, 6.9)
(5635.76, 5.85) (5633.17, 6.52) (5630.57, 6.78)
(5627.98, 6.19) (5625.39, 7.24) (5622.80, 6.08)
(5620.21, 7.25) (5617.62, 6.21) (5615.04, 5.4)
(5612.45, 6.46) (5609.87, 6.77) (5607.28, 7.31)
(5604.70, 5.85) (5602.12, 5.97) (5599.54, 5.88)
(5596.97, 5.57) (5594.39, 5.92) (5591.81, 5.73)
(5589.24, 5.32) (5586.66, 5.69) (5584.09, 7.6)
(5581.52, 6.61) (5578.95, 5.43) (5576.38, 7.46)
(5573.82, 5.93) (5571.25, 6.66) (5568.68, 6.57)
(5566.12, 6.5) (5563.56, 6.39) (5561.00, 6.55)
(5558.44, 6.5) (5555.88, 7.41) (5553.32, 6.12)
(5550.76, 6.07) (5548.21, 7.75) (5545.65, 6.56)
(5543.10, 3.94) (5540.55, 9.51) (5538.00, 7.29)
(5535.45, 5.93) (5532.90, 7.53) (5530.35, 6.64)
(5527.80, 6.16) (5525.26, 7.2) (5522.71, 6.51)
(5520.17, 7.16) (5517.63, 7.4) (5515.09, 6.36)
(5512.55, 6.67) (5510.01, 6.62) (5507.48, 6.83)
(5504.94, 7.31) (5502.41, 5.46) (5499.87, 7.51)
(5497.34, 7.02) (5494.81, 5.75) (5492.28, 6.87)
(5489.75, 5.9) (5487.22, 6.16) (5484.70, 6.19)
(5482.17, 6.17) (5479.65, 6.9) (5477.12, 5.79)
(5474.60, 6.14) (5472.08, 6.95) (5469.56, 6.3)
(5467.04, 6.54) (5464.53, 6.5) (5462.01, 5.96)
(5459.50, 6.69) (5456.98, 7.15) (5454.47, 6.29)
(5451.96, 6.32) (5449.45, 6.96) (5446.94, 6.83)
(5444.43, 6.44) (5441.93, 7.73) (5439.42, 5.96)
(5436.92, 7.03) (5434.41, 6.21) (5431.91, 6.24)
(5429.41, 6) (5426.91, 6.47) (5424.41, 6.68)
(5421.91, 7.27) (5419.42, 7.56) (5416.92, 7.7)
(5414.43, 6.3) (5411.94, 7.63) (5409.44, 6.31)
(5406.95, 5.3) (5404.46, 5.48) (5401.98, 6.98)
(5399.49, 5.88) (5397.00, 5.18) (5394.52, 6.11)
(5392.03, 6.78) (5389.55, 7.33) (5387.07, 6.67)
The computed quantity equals 2.2 angstrom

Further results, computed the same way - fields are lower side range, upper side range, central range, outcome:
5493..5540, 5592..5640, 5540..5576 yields 0.2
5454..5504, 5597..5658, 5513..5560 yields -2.7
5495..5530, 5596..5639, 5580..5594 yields 0.7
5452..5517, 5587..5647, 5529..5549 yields -1.5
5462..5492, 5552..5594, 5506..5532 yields -1.7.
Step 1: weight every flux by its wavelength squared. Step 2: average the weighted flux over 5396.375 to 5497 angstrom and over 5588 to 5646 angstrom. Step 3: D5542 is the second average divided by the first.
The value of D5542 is 1.0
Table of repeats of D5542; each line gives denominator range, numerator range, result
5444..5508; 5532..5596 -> 1.03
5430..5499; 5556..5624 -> 1.02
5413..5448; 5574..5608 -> 0.97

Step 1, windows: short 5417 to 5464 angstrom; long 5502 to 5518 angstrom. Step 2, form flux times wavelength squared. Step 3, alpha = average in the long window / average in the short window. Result 1.0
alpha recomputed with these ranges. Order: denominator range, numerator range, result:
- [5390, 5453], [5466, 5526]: 1.03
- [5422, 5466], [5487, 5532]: 1.04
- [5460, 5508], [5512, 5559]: 1.07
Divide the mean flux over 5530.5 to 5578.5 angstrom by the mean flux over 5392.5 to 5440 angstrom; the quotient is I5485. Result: 1.04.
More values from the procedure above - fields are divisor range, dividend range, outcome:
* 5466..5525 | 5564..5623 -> 0.96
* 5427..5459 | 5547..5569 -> 1.01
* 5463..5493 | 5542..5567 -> 1.01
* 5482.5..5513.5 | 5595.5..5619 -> 0.95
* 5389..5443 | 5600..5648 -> 0.99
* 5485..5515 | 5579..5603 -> 0.92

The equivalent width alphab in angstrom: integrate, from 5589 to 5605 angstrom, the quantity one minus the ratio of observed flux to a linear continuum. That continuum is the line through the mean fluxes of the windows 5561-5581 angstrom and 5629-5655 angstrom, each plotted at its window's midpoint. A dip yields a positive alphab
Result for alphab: 1.7 angstrom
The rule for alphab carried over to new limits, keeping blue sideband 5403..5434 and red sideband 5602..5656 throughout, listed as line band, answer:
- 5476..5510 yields 0.4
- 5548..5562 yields -0.3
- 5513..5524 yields -0.5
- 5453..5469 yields 0.1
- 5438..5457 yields -0.4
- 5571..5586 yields -0.2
